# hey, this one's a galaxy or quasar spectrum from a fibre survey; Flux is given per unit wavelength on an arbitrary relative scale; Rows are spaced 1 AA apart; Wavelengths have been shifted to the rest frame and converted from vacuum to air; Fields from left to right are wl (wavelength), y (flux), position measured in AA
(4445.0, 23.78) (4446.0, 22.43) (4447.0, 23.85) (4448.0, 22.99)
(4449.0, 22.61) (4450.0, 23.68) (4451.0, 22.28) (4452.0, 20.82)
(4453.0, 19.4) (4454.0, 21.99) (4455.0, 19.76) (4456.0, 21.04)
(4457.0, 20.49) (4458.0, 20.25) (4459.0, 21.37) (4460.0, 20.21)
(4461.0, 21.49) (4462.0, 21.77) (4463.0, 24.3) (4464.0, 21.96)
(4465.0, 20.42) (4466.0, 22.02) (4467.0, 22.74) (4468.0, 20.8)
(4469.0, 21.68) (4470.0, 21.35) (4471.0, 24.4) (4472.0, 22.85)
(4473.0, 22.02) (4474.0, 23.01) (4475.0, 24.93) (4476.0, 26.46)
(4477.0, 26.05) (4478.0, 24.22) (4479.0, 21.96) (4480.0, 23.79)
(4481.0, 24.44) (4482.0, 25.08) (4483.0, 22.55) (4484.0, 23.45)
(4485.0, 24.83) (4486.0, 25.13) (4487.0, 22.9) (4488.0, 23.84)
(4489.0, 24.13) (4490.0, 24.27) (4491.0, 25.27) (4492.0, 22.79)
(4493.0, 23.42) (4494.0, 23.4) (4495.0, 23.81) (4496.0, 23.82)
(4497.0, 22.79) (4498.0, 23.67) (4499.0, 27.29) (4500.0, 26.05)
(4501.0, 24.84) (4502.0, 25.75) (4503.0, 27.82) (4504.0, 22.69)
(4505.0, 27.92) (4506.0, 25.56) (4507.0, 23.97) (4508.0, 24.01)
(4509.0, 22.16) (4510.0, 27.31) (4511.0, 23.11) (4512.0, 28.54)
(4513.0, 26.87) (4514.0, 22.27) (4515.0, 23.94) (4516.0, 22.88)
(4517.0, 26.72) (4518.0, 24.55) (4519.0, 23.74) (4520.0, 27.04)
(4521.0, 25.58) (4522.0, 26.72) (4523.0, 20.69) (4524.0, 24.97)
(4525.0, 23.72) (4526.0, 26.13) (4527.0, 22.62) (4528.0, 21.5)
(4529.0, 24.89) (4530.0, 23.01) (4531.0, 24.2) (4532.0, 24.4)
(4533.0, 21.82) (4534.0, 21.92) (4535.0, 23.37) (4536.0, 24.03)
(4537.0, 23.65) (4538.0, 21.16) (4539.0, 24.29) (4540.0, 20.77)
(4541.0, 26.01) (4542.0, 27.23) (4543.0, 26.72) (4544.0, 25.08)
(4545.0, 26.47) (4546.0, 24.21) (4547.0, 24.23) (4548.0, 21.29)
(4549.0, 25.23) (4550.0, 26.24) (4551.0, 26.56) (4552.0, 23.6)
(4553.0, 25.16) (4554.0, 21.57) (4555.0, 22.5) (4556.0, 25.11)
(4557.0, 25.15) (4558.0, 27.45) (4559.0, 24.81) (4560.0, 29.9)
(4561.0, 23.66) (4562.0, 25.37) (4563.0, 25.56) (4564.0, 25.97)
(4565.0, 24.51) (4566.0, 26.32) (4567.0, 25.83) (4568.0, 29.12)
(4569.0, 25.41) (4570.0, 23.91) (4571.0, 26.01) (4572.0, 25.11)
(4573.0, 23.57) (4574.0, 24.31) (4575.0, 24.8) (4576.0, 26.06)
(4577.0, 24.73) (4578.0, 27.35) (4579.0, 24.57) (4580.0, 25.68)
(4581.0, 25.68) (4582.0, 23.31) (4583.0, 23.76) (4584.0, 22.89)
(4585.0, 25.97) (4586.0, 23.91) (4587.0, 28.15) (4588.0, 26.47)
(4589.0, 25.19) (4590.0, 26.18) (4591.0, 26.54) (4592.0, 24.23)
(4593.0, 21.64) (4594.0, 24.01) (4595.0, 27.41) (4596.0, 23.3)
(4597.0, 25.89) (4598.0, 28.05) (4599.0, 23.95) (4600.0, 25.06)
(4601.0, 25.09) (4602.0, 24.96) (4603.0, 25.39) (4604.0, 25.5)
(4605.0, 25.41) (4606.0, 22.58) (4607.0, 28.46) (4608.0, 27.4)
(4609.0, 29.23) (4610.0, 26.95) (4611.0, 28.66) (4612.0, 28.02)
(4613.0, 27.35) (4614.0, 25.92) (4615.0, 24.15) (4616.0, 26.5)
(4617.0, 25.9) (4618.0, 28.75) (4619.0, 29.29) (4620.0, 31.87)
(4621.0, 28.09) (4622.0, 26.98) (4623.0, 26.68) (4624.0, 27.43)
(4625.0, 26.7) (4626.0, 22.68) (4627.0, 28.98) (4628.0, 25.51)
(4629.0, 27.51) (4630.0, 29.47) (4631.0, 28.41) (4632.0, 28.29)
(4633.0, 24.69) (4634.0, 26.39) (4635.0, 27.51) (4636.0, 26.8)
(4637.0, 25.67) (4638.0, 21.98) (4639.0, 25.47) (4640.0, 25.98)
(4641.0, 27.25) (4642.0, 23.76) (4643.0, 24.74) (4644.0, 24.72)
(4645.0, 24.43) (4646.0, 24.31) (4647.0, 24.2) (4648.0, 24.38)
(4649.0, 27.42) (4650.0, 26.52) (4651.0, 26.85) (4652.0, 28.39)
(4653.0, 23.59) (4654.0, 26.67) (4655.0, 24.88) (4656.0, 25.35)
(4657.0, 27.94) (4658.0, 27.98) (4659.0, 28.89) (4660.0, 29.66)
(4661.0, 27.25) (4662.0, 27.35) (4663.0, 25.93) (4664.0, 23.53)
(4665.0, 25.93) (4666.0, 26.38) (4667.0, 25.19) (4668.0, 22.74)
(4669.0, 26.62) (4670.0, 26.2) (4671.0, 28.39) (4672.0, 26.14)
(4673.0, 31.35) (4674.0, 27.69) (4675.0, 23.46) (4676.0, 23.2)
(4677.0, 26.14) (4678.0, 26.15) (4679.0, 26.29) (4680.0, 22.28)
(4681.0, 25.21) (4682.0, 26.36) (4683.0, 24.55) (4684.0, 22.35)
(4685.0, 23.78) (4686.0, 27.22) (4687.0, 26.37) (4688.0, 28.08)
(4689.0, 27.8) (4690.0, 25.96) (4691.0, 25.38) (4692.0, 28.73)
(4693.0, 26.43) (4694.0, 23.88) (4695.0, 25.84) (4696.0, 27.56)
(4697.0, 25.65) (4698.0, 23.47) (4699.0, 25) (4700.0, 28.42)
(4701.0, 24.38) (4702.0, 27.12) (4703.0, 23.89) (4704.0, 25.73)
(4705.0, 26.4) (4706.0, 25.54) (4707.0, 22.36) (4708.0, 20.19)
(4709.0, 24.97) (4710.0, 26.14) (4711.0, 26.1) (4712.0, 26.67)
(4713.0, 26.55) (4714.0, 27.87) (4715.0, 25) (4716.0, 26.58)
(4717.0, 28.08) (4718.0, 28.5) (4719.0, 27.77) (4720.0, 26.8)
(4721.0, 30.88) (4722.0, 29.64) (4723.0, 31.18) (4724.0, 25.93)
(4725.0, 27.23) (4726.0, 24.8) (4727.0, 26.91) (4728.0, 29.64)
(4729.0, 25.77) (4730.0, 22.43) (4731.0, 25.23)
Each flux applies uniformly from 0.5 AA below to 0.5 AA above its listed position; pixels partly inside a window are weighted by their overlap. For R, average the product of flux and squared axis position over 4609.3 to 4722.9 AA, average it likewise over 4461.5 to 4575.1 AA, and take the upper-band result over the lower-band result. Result 1.15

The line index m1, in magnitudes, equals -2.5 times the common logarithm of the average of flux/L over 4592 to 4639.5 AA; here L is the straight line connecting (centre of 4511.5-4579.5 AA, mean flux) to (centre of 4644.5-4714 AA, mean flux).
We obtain -0.04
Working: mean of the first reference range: 24.7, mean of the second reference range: 25.9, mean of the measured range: 26.4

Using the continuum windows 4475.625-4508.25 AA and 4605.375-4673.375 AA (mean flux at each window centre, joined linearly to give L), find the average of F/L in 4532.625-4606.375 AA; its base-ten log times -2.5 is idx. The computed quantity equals 0.03 mag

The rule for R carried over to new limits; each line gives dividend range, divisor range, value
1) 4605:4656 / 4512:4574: 1.11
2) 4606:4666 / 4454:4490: 1.25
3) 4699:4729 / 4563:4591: 1.11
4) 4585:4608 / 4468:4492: 1.12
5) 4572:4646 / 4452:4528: 1.16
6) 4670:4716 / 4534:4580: 1.09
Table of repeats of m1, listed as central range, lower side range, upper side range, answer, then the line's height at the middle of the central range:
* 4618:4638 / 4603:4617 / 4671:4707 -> -0.03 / 26.4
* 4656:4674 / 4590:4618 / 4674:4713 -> -0.05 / 25.6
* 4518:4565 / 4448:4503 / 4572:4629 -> 0.01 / 24.6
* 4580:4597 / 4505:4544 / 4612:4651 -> 0.03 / 25.6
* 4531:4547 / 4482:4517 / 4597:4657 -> 0.04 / 25.1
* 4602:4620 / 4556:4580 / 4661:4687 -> -0.05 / 25.6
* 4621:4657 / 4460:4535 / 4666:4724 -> -0.02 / 25.5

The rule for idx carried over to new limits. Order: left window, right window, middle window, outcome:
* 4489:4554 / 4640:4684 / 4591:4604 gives 0.010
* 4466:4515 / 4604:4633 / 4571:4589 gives 0.050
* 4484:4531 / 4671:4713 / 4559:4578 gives -0.030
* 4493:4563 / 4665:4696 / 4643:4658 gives -0.004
